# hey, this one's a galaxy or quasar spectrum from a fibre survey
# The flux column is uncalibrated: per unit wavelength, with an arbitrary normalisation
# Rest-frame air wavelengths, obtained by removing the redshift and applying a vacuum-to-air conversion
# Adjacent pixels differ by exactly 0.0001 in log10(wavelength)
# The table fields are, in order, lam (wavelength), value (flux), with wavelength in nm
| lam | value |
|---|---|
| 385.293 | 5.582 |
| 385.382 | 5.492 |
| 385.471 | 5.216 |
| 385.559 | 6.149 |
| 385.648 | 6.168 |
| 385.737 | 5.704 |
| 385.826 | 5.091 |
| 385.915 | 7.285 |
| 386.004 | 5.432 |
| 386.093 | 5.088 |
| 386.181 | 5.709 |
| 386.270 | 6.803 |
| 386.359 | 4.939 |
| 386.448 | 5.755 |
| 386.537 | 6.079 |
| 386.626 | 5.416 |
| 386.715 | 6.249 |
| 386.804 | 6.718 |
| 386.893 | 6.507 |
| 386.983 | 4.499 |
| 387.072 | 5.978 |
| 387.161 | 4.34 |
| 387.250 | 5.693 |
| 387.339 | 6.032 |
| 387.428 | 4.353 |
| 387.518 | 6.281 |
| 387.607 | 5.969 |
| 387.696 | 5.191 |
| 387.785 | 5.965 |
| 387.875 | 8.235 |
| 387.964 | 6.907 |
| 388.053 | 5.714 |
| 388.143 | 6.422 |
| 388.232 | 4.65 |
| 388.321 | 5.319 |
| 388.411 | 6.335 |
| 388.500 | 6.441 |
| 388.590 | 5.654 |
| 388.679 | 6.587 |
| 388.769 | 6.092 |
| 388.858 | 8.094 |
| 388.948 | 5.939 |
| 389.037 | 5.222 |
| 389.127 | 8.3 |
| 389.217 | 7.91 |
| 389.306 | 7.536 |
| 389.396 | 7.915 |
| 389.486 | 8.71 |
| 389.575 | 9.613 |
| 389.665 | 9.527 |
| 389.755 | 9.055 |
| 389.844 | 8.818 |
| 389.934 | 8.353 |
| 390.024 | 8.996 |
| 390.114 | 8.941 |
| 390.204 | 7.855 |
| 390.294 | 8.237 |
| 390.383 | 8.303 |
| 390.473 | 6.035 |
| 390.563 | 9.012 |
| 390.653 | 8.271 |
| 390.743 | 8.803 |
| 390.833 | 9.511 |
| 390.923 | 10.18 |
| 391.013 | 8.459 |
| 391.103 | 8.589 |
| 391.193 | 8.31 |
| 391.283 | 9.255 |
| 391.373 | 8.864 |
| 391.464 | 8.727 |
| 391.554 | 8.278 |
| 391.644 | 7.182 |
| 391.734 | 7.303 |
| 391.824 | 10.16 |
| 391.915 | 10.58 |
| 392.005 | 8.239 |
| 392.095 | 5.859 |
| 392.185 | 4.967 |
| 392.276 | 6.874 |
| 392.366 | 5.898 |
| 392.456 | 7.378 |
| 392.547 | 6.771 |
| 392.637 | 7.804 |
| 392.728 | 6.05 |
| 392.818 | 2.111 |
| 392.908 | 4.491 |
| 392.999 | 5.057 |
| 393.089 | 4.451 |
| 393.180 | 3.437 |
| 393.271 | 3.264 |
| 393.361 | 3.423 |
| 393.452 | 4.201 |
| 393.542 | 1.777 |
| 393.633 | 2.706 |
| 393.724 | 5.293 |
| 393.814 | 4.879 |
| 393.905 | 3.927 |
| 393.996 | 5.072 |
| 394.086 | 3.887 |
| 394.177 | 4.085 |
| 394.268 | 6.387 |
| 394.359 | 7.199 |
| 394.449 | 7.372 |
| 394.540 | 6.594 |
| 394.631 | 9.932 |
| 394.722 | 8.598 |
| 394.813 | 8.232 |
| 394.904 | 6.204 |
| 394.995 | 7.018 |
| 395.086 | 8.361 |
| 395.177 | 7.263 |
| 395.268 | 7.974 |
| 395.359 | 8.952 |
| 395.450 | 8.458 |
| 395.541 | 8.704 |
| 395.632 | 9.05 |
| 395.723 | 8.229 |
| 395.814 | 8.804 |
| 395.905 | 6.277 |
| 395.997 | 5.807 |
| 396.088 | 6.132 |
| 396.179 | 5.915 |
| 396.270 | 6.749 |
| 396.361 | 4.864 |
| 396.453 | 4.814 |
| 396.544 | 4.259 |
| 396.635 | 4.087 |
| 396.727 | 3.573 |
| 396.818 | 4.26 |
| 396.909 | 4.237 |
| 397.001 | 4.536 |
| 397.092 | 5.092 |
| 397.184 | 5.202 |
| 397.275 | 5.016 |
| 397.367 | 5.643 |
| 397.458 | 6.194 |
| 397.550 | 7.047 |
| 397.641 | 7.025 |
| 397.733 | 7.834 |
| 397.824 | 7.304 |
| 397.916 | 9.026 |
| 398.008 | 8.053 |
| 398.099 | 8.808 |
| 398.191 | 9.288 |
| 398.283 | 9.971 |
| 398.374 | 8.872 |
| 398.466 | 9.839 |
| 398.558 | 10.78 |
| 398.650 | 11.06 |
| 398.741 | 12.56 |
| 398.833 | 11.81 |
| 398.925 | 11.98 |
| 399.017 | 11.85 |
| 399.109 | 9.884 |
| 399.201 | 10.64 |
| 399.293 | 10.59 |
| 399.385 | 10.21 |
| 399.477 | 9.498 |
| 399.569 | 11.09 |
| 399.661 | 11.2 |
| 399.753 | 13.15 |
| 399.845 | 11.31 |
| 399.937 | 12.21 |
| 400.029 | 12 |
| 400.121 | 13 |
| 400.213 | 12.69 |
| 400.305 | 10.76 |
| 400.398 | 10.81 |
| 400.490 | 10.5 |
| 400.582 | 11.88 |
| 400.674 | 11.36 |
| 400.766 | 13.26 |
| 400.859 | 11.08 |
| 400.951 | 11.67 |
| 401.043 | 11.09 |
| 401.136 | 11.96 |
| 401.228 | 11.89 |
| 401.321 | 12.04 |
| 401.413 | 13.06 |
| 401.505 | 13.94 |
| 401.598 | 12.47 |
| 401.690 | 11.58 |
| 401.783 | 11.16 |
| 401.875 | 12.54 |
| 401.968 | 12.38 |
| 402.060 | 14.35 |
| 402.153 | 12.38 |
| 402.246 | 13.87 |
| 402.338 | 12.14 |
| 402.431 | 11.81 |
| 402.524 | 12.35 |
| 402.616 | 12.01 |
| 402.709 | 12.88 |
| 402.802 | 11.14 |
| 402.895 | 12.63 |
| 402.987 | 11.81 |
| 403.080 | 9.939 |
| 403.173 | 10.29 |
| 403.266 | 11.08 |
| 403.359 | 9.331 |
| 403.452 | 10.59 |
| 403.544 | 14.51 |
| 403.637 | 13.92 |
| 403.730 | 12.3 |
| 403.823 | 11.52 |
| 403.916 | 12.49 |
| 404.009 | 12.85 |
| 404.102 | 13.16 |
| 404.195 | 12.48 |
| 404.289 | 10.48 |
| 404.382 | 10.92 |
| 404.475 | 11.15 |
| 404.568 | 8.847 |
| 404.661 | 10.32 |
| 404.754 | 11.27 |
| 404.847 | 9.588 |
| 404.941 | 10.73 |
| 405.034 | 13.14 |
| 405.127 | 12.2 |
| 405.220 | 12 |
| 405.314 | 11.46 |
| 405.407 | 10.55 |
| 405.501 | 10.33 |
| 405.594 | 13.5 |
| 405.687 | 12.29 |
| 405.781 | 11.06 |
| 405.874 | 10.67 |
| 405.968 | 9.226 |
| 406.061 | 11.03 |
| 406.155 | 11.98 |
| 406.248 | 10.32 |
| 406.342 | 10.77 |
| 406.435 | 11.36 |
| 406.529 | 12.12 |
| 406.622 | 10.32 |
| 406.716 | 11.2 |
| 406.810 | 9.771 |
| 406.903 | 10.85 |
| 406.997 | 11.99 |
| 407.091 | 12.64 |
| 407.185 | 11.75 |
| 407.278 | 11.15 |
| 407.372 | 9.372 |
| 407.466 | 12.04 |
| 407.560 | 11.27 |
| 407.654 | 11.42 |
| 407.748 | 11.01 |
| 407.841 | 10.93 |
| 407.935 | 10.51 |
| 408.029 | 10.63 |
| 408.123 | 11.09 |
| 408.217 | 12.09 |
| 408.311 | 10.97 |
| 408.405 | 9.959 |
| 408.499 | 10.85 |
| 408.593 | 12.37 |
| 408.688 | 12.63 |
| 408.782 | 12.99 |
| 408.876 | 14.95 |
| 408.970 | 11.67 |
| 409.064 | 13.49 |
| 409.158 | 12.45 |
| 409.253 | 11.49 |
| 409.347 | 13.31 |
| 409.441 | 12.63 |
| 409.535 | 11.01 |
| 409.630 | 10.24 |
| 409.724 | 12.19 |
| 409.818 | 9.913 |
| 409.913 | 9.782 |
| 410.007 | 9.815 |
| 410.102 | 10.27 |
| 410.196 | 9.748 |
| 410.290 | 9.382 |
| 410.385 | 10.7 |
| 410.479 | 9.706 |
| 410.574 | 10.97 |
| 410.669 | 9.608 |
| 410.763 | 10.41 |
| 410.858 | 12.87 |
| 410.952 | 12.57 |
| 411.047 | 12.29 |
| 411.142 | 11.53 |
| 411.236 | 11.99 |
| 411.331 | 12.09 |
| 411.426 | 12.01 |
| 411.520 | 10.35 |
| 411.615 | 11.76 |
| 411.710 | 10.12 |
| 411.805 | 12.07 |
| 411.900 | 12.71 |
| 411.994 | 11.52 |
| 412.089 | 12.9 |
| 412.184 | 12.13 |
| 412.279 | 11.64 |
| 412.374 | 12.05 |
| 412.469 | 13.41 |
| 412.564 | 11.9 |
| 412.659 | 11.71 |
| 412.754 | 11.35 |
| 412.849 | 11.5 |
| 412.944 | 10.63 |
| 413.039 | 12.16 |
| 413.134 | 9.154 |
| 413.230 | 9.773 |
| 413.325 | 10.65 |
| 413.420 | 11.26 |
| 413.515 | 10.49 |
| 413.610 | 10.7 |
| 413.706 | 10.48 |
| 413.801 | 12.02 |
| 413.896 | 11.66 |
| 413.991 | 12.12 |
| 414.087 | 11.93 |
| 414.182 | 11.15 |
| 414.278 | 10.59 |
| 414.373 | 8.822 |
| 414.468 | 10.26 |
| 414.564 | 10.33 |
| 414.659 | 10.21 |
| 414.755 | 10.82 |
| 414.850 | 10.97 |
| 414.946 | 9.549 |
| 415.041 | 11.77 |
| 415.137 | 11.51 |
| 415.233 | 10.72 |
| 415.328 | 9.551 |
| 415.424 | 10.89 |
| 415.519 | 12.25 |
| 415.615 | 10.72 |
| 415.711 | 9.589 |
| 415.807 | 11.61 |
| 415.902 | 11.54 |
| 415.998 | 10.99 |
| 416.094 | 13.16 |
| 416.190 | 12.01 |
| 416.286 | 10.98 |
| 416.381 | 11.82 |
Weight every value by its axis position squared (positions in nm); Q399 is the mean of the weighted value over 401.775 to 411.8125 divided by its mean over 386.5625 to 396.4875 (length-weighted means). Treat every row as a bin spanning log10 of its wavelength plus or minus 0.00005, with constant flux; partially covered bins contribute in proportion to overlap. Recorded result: 1.82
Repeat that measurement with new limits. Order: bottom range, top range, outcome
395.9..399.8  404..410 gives 1.49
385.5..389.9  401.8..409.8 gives 1.98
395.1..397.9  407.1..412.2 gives 1.92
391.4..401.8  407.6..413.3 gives 1.51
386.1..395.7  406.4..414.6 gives 1.84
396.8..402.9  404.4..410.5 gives 1.11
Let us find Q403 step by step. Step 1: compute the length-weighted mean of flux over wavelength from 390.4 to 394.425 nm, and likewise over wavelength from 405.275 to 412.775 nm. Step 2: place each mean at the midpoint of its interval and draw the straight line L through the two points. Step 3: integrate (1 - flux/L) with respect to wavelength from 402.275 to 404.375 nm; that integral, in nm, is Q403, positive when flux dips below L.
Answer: -0.477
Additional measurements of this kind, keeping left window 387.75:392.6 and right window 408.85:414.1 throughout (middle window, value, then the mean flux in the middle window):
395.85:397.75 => 0.73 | 5.44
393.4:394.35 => 0.46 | 4.33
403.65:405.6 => -0.25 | 11.5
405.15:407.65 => -0.17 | 11.2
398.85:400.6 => -0.37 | 11.3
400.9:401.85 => -0.24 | 12.1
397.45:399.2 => -0.08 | 9.53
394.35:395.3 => 0.09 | 7.72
